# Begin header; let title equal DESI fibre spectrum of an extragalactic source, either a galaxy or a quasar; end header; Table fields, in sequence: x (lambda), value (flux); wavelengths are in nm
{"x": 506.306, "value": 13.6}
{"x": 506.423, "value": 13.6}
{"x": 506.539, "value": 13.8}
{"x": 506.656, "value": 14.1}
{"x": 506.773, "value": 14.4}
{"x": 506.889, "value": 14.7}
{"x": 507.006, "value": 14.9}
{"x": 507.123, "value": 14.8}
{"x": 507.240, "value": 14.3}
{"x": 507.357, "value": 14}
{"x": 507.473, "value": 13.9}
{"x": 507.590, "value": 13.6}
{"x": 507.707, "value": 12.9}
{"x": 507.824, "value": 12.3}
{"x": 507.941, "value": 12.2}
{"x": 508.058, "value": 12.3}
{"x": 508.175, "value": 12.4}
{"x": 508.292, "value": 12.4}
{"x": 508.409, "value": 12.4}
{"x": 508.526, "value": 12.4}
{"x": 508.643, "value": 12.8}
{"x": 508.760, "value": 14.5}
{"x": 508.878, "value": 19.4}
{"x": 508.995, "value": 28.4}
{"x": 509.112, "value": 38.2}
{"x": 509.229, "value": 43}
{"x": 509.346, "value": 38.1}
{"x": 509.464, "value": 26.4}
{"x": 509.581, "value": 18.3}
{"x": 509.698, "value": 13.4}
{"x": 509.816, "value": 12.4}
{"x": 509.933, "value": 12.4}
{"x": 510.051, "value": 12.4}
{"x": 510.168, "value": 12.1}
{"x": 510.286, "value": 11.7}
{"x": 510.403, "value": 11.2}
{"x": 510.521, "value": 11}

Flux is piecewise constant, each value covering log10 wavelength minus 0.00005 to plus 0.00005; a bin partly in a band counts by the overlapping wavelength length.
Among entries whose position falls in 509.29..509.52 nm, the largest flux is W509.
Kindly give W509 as 38.1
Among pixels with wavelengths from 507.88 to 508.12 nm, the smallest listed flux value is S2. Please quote 12.2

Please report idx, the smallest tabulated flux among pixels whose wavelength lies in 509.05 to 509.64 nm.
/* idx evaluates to 18.3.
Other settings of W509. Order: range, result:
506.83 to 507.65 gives 14.9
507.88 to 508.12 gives 12.3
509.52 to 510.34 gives 18.3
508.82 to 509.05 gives 28.4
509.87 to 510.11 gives 12.4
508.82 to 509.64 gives 43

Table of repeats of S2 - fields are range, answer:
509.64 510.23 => 12.1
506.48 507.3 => 13.8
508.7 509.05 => 14.5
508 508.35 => 12.3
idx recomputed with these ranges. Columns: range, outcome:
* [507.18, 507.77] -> 12.9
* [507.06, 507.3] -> 14.3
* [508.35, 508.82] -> 12.4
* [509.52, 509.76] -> 13.4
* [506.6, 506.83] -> 14.1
